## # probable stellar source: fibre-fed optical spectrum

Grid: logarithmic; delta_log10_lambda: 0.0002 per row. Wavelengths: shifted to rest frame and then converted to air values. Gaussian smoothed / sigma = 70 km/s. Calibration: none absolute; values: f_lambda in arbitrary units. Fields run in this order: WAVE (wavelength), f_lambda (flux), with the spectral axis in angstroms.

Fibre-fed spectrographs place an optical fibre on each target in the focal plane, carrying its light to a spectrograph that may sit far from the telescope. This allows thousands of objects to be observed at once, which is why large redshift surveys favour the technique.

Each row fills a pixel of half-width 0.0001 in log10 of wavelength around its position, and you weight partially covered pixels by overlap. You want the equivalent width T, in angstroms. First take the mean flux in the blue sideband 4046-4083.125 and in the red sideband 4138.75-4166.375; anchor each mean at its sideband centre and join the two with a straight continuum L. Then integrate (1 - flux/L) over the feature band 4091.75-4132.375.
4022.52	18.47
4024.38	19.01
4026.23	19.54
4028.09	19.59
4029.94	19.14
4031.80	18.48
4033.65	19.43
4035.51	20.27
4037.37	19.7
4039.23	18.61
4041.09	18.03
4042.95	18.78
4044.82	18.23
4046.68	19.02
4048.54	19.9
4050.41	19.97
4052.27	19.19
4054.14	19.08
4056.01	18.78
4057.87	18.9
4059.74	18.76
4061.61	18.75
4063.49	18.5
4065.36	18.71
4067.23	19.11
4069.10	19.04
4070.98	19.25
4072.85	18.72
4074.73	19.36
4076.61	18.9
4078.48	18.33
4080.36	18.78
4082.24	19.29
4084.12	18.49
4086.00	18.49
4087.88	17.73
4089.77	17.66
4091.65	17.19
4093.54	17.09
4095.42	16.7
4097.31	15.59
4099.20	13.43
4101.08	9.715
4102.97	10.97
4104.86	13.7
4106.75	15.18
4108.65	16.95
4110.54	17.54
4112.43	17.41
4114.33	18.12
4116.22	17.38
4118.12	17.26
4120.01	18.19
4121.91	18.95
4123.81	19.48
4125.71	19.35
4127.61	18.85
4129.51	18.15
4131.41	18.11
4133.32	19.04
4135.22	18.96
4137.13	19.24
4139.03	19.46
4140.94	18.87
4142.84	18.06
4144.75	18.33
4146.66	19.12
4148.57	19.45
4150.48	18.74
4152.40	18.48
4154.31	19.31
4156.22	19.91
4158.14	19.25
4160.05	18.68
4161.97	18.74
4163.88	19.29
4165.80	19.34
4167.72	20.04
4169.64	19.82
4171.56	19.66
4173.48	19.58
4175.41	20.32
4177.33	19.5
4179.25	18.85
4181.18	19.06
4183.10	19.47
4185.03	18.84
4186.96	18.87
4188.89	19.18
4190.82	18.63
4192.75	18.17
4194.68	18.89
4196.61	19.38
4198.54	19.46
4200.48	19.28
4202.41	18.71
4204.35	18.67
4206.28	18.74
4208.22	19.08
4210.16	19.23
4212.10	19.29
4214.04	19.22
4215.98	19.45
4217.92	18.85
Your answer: 5.1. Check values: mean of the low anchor 19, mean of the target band 16.6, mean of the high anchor 19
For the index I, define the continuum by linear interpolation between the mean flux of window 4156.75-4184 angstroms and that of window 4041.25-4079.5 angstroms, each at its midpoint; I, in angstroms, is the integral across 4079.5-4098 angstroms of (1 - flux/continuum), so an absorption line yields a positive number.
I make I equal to 1.3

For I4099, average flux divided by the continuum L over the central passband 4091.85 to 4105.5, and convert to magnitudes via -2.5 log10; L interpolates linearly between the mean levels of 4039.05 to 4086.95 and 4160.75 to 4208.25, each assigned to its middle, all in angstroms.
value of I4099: 0.32 mag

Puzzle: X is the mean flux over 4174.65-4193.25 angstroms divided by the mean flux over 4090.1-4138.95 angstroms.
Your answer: 1.1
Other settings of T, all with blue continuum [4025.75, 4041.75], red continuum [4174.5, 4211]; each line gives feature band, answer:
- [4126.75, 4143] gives 0.3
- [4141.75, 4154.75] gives 0.2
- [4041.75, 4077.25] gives 0.4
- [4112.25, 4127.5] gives 0.6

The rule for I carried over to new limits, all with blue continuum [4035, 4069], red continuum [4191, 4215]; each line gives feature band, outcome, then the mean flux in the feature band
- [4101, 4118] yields 3.0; 15.6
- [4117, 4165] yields 0.4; 18.8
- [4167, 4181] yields -0.5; 19.6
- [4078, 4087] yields 0.1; 18.7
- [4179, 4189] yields 0.0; 19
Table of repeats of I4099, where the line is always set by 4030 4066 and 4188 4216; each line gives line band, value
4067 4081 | 0.00 mag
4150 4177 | -0.02 mag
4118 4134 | 0.02 mag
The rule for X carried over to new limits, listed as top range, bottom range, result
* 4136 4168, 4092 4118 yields 1.23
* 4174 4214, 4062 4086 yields 1.01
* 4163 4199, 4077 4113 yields 1.18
